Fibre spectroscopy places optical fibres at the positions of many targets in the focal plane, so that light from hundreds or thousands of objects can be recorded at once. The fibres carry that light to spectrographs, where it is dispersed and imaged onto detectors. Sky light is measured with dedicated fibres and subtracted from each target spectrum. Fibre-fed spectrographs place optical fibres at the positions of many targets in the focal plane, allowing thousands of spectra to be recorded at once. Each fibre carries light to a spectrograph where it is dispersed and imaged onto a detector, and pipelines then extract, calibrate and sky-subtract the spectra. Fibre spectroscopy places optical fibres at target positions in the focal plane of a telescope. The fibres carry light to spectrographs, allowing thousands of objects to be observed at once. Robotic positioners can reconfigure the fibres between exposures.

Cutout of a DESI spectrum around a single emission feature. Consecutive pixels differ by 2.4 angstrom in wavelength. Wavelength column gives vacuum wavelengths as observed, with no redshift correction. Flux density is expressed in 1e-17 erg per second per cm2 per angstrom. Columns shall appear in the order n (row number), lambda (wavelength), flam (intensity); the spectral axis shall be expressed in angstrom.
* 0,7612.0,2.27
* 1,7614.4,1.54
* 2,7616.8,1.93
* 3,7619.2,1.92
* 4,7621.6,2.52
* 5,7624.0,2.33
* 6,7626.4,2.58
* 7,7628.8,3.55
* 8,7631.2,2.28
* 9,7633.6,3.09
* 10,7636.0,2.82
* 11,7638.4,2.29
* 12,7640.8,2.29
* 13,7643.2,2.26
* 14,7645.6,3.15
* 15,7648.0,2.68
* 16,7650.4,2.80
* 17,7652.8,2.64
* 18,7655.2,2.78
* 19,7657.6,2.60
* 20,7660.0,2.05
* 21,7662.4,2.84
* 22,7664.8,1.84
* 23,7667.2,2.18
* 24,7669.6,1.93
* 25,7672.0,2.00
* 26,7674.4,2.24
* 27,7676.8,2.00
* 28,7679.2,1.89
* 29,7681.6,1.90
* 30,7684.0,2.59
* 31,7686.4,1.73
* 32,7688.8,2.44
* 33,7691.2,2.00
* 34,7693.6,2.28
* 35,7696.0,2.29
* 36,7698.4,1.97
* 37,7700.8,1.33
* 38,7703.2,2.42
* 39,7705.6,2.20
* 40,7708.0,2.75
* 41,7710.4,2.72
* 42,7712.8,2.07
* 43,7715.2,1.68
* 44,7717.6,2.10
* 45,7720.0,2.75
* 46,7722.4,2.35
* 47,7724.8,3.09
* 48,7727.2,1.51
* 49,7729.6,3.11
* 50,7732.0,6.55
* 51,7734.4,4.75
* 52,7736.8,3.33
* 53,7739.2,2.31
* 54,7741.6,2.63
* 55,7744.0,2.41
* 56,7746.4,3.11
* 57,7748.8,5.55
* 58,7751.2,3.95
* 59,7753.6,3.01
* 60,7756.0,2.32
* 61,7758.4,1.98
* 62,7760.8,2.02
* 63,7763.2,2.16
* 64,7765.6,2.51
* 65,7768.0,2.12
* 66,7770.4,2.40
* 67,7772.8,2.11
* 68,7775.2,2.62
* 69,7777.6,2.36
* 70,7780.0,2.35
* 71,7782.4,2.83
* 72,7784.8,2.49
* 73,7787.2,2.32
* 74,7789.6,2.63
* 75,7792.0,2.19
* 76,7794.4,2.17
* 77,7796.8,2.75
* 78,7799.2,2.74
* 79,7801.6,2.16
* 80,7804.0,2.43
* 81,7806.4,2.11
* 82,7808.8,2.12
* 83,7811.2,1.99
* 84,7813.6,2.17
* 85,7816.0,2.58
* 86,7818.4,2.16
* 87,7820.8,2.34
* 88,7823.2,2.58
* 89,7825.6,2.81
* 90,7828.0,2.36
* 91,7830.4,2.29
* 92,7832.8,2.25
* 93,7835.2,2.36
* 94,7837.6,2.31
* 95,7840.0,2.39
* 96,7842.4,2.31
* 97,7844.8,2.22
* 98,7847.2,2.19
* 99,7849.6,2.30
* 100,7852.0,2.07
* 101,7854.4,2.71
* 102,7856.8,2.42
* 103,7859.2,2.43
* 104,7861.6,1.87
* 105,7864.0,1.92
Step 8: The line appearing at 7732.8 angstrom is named [S II]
